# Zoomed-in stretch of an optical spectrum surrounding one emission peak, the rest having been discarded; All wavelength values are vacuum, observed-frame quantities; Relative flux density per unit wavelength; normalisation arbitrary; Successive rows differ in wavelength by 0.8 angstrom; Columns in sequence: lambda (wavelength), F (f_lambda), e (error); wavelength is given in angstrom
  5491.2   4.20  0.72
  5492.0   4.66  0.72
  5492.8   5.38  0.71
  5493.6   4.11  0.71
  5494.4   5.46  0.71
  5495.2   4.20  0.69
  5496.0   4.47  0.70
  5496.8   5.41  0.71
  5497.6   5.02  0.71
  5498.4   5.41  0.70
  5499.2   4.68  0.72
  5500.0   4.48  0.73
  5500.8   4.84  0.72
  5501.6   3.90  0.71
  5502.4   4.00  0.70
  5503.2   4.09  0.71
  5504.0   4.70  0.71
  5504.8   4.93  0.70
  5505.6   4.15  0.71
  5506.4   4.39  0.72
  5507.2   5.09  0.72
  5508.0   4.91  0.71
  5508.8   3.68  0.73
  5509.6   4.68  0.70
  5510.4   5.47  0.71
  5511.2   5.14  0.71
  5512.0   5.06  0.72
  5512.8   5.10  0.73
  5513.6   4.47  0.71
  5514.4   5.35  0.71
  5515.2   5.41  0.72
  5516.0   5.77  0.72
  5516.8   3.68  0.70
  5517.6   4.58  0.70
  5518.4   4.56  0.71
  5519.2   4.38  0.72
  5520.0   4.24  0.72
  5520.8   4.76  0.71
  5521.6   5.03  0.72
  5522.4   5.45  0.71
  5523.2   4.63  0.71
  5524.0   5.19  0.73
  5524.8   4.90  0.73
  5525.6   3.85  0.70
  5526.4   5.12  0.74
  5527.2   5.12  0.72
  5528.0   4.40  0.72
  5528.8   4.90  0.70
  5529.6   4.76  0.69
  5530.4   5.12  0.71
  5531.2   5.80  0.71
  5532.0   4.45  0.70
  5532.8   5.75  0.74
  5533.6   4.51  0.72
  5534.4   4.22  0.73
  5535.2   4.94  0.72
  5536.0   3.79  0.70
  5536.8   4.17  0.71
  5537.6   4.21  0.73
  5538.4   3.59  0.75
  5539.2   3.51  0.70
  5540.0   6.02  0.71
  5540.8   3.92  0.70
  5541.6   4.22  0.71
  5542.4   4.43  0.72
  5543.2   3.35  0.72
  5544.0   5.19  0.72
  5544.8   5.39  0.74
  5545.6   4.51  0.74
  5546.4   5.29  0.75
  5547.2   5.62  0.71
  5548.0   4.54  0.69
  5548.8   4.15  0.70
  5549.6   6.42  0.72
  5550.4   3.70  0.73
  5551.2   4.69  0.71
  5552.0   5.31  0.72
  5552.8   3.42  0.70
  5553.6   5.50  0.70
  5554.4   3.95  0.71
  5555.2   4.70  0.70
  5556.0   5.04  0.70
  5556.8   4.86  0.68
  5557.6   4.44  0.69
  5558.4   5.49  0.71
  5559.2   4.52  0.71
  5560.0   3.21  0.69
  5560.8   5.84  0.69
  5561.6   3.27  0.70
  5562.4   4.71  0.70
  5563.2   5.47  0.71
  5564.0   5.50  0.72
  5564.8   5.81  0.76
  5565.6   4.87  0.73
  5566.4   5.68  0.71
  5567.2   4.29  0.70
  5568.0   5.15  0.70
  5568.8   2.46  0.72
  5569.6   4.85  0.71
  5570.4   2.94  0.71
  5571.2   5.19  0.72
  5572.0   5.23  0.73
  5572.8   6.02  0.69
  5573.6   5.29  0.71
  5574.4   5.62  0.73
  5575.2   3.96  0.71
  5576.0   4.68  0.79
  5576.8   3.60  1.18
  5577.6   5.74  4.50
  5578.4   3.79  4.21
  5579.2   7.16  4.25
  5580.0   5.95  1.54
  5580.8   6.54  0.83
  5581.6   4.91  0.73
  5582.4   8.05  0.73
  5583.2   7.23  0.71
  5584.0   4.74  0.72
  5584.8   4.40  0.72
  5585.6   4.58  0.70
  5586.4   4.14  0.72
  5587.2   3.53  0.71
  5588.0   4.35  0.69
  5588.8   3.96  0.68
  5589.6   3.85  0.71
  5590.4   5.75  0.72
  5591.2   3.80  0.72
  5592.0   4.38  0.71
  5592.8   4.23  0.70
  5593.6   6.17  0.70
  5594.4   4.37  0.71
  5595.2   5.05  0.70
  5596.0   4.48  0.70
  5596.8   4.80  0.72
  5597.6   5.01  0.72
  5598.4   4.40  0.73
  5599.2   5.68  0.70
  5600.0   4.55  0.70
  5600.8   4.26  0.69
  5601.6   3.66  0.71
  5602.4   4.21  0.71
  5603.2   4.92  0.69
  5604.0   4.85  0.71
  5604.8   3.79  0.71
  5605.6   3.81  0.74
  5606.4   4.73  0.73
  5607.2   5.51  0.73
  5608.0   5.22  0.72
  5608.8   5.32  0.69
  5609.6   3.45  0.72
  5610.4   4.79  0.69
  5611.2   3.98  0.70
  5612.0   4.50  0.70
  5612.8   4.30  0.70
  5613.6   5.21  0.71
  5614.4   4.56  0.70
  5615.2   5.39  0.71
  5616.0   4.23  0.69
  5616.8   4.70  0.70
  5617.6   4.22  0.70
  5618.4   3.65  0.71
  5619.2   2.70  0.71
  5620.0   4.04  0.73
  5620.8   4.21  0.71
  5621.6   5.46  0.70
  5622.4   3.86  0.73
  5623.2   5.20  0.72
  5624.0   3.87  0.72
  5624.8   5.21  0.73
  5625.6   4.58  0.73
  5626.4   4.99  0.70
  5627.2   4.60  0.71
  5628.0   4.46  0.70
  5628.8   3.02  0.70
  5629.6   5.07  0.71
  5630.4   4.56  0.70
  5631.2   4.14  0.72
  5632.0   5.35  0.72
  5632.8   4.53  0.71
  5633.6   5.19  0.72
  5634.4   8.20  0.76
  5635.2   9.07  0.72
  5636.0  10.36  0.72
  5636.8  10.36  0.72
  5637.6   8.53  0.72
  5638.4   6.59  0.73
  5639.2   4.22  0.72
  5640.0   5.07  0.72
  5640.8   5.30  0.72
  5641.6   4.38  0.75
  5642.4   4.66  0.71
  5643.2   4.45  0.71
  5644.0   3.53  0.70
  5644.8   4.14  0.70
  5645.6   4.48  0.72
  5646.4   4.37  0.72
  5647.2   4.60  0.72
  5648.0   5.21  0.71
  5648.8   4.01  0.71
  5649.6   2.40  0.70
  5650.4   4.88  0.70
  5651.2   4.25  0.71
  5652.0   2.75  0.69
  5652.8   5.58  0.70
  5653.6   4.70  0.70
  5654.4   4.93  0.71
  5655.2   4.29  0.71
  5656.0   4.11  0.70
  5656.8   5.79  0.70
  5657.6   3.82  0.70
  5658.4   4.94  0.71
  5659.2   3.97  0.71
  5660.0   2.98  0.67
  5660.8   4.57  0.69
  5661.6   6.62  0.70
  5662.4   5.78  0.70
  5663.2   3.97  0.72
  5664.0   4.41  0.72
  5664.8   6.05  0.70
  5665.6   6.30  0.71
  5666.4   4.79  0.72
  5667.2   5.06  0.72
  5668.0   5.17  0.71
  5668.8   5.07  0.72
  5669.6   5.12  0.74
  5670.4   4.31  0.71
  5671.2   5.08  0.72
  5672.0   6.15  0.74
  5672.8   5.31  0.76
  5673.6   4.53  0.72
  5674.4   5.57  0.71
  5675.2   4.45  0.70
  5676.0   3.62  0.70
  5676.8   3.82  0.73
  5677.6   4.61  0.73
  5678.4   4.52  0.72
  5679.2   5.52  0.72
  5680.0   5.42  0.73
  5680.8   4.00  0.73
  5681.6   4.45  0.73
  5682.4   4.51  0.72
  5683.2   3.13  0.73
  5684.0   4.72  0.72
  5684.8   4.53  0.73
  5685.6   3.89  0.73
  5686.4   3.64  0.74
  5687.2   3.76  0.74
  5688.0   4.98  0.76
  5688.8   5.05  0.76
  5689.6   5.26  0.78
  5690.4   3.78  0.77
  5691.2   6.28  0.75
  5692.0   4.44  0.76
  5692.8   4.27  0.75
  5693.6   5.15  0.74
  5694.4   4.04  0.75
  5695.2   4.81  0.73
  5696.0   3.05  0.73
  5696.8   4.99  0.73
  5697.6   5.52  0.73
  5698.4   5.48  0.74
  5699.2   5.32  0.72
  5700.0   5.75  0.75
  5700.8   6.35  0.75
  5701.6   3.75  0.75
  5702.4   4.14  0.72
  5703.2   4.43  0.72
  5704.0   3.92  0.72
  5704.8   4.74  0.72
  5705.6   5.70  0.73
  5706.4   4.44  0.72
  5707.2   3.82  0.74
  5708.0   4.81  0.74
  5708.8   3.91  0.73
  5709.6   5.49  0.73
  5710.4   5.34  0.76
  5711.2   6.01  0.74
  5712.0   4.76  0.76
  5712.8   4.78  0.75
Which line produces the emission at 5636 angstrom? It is [O III] 5007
